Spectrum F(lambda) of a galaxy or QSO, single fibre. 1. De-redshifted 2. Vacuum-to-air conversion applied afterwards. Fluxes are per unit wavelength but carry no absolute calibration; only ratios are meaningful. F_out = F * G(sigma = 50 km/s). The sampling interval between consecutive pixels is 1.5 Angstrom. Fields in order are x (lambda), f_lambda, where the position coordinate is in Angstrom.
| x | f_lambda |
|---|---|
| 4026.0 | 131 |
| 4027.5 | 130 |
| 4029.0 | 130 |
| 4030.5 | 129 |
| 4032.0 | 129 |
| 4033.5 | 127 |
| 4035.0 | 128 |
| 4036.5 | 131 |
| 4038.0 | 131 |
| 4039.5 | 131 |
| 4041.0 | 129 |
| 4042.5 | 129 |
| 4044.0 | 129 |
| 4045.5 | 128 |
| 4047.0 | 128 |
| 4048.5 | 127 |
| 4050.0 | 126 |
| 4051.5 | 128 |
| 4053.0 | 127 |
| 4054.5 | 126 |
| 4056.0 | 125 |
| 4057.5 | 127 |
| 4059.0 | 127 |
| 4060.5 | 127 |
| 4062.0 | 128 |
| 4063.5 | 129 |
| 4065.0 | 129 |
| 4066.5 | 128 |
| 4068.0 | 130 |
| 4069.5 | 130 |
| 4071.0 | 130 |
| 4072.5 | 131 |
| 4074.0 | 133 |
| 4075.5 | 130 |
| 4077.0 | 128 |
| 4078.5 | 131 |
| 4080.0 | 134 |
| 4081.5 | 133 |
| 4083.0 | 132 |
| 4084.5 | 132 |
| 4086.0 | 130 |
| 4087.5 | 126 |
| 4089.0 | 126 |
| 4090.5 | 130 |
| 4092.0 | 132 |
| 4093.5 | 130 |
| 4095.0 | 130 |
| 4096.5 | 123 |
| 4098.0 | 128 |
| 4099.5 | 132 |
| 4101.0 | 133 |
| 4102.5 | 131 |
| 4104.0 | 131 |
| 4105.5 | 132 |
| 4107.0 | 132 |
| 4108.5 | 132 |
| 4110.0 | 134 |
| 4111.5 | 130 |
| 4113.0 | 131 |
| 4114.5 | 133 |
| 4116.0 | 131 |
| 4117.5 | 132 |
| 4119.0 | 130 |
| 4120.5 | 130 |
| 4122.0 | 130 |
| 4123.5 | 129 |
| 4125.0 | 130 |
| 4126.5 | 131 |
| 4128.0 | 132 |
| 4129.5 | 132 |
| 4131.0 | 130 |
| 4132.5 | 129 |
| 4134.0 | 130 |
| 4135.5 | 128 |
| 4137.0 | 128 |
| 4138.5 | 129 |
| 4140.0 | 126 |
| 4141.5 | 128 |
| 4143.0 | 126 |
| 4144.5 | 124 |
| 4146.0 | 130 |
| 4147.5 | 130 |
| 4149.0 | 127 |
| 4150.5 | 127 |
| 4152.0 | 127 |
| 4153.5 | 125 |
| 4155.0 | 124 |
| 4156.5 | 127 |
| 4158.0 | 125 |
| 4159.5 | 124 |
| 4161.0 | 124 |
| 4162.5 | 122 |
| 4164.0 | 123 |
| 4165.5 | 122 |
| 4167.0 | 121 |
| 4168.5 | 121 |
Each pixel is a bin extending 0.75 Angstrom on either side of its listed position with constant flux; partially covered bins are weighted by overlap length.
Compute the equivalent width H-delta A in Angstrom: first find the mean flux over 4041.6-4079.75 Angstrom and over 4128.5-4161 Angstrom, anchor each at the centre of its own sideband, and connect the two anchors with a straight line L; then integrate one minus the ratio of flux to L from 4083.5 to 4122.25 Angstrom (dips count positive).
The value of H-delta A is -0.8 Angstrom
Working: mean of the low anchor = 129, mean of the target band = 130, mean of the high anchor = 127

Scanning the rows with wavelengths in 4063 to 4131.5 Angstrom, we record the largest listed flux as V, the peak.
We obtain 134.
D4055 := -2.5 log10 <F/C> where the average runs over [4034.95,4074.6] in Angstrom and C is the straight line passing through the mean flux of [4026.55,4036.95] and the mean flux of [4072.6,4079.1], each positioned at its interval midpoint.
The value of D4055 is 0.01 mag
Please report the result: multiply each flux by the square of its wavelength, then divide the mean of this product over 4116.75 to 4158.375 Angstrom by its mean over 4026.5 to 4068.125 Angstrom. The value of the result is 1.05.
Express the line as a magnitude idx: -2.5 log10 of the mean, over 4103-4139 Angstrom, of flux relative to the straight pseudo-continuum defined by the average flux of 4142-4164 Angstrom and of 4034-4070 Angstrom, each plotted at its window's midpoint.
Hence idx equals -0.03 mag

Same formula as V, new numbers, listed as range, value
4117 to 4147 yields 132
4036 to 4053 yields 131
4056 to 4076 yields 133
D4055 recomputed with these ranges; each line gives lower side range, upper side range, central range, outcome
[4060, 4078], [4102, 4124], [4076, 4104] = 0.00 mag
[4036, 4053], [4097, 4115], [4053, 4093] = 0.01 mag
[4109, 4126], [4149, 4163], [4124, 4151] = -0.01 mag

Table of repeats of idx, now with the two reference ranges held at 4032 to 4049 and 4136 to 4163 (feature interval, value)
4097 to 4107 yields -0.03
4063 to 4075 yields -0.01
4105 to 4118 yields -0.04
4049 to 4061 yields 0.02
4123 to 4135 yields -0.03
